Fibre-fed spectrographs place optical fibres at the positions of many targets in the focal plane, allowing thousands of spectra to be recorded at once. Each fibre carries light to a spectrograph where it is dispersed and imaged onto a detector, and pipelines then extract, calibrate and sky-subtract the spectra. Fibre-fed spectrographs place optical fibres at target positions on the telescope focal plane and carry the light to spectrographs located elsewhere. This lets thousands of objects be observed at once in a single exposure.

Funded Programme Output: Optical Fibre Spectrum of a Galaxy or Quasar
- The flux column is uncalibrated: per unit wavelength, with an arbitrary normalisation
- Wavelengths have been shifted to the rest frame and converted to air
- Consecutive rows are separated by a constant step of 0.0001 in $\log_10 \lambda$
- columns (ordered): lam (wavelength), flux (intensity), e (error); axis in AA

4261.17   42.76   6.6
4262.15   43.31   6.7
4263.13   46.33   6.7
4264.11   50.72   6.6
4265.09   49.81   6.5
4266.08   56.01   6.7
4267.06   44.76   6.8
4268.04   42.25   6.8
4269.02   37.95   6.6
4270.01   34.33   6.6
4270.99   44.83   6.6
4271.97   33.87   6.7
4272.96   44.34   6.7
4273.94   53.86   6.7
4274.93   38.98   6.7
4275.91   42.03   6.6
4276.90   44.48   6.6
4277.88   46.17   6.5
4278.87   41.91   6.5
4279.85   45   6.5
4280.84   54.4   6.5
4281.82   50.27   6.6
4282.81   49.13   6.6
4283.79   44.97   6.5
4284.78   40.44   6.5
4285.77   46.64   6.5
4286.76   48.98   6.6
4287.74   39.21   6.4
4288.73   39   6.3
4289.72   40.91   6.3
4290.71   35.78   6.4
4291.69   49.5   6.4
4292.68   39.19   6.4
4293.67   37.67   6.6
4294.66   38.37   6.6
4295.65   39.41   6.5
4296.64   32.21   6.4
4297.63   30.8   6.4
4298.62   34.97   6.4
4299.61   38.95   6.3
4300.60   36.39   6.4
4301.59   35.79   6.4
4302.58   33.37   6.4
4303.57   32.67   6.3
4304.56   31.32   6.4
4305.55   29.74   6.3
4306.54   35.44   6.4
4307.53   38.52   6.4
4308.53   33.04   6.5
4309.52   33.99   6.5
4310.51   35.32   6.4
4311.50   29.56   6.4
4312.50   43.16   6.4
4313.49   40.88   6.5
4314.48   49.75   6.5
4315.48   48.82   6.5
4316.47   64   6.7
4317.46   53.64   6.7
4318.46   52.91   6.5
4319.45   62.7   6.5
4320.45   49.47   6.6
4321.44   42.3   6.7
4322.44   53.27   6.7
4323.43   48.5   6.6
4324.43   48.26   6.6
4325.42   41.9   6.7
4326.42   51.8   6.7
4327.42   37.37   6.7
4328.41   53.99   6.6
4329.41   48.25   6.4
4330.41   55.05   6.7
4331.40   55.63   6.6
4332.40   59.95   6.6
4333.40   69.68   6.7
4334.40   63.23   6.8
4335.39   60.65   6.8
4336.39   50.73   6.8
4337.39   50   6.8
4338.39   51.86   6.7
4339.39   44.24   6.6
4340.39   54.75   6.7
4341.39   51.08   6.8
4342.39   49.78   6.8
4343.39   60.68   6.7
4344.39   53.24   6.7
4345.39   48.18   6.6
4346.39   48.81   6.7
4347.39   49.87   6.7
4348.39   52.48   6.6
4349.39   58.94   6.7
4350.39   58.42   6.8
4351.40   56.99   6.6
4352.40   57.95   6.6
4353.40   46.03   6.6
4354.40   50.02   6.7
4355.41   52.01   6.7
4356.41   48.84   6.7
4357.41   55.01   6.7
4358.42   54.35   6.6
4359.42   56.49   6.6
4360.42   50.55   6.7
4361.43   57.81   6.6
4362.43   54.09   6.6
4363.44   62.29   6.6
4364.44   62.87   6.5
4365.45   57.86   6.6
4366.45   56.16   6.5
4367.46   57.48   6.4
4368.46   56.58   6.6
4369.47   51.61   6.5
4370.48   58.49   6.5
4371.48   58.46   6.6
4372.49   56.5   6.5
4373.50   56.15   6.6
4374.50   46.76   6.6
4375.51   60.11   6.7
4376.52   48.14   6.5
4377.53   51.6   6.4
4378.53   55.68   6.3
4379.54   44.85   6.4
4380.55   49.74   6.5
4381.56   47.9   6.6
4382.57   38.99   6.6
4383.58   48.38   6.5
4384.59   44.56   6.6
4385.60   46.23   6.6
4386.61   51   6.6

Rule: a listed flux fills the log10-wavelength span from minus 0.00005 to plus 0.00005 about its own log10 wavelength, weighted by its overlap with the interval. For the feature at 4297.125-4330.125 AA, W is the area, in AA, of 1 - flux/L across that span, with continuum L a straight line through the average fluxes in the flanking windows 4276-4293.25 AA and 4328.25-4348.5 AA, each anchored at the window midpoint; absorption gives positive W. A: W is 4.8 AA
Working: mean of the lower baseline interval 44.4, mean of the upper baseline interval 53.9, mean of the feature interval 42.5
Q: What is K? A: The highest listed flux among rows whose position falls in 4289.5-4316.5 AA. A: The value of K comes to 64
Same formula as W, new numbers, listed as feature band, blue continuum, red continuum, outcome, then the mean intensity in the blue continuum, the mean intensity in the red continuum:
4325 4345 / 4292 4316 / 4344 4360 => -2.54 AA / 36.8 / 53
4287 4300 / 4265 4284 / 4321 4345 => 2.45 AA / 44.9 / 52.3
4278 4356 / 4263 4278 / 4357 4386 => 3.38 AA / 44.3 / 53.3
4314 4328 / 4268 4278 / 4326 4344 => 0.20 AA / 41.9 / 53.8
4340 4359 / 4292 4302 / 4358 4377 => -0.77 AA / 36.6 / 56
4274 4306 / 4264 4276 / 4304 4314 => -0.71 AA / 44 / 35.1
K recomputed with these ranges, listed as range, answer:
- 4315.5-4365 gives 69.68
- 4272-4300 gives 54.4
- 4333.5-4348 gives 63.23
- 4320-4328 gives 53.27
